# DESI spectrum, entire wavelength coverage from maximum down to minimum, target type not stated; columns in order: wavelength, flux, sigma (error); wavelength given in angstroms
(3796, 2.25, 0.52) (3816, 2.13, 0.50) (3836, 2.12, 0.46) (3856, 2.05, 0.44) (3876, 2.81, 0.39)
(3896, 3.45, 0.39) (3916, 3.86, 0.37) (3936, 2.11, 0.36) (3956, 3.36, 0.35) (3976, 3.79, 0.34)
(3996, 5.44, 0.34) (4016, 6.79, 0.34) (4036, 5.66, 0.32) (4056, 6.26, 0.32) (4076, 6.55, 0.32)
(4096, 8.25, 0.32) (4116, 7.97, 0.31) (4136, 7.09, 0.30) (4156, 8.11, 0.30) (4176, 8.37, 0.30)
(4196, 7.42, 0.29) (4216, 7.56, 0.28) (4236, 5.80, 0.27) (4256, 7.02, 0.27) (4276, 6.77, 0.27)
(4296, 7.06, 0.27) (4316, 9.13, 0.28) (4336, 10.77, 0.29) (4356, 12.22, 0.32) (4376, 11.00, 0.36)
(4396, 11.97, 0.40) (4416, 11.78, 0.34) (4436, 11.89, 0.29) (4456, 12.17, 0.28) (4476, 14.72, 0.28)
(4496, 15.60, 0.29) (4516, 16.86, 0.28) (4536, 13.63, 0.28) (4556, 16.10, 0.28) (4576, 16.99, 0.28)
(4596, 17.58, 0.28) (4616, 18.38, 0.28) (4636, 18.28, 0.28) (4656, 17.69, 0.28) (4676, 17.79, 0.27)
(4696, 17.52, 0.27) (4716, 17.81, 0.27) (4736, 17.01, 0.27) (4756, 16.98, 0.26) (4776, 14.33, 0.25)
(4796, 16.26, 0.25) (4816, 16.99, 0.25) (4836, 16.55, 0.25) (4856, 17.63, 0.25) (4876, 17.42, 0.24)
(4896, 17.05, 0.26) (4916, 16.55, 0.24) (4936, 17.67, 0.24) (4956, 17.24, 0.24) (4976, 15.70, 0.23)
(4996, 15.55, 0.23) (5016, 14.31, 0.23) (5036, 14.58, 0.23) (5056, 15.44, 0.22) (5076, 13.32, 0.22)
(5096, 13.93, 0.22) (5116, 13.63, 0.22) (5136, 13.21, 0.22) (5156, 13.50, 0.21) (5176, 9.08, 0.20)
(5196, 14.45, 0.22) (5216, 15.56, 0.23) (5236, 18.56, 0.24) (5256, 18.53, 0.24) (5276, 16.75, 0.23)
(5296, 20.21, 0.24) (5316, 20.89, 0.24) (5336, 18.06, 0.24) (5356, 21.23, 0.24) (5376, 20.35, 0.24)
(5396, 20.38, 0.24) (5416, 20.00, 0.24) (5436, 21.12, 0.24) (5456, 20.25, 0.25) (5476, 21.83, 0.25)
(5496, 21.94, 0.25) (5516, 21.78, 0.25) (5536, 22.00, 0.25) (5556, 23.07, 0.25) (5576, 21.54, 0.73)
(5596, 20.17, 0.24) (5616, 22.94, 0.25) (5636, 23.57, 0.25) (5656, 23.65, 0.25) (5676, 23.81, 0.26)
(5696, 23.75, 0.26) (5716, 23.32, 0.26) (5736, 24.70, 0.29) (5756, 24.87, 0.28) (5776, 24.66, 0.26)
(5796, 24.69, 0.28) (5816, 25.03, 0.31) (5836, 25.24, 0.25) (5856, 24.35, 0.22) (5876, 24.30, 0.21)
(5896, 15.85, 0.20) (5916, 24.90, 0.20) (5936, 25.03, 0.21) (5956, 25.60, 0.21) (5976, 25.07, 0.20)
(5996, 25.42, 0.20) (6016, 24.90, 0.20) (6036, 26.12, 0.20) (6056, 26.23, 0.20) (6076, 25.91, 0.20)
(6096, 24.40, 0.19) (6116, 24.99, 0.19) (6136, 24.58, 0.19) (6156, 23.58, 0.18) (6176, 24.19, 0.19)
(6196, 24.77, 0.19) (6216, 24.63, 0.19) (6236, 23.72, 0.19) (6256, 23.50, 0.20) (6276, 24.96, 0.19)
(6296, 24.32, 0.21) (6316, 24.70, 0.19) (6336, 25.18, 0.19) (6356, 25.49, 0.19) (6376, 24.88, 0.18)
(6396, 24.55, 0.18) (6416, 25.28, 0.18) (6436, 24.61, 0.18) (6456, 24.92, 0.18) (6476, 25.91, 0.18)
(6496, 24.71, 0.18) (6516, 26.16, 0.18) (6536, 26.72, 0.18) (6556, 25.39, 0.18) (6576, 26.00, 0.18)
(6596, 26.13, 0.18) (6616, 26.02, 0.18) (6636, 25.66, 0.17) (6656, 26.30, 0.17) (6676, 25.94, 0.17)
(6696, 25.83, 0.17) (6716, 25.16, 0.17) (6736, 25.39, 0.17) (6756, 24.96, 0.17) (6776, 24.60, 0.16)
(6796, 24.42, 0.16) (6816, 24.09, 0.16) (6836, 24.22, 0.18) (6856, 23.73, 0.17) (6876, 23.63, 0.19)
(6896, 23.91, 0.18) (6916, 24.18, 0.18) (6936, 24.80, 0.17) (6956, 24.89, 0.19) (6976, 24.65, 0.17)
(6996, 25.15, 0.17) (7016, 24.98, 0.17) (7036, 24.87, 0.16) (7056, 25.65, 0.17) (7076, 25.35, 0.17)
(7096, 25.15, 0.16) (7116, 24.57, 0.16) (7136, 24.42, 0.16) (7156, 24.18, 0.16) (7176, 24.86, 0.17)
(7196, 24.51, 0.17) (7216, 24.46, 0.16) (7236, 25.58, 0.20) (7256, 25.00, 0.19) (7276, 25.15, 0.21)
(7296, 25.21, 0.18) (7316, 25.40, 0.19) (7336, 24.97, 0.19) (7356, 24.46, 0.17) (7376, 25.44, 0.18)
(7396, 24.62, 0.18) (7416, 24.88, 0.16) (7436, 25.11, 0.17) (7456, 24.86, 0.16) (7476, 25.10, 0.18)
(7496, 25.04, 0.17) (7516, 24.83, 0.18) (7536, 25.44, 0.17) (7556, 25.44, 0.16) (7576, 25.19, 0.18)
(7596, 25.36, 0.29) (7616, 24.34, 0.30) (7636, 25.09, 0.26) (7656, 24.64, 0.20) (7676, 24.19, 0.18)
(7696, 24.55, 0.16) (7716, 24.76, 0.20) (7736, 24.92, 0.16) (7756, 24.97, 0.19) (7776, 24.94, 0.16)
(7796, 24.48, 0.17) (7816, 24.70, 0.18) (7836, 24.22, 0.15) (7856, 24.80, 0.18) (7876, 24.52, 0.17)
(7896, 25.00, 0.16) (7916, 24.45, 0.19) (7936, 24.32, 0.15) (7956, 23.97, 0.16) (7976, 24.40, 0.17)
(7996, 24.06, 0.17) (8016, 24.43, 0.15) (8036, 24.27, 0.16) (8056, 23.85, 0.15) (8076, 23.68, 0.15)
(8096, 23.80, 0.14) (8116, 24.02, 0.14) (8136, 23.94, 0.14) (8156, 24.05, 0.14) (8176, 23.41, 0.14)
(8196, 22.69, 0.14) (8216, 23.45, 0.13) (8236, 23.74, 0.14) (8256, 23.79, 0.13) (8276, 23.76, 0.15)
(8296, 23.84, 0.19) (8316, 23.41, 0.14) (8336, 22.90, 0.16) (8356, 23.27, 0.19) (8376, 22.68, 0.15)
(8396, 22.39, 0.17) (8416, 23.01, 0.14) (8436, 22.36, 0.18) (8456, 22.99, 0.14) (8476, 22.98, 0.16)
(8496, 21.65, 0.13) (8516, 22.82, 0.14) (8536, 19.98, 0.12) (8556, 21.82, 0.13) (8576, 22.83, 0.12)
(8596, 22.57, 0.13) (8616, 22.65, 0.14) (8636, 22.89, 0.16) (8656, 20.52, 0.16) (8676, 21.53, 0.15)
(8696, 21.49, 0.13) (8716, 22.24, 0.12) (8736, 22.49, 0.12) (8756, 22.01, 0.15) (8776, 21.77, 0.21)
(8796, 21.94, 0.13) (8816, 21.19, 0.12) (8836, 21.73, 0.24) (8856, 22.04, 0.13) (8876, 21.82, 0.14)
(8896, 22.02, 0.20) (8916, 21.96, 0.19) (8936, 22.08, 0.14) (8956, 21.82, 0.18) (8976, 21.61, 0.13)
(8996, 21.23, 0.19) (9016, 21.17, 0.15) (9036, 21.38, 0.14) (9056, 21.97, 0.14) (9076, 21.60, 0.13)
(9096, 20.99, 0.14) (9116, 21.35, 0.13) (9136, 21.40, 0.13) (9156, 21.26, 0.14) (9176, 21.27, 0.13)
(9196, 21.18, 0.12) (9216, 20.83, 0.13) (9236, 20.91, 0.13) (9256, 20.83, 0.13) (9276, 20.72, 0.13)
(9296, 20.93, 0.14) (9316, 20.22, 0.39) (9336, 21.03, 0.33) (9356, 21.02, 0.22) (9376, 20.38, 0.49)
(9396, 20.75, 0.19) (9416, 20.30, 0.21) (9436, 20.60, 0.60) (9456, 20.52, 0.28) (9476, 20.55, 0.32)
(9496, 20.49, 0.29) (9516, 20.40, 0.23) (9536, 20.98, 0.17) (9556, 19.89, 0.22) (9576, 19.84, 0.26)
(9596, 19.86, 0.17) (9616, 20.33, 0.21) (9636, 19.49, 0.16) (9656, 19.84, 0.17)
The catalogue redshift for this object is 0.00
